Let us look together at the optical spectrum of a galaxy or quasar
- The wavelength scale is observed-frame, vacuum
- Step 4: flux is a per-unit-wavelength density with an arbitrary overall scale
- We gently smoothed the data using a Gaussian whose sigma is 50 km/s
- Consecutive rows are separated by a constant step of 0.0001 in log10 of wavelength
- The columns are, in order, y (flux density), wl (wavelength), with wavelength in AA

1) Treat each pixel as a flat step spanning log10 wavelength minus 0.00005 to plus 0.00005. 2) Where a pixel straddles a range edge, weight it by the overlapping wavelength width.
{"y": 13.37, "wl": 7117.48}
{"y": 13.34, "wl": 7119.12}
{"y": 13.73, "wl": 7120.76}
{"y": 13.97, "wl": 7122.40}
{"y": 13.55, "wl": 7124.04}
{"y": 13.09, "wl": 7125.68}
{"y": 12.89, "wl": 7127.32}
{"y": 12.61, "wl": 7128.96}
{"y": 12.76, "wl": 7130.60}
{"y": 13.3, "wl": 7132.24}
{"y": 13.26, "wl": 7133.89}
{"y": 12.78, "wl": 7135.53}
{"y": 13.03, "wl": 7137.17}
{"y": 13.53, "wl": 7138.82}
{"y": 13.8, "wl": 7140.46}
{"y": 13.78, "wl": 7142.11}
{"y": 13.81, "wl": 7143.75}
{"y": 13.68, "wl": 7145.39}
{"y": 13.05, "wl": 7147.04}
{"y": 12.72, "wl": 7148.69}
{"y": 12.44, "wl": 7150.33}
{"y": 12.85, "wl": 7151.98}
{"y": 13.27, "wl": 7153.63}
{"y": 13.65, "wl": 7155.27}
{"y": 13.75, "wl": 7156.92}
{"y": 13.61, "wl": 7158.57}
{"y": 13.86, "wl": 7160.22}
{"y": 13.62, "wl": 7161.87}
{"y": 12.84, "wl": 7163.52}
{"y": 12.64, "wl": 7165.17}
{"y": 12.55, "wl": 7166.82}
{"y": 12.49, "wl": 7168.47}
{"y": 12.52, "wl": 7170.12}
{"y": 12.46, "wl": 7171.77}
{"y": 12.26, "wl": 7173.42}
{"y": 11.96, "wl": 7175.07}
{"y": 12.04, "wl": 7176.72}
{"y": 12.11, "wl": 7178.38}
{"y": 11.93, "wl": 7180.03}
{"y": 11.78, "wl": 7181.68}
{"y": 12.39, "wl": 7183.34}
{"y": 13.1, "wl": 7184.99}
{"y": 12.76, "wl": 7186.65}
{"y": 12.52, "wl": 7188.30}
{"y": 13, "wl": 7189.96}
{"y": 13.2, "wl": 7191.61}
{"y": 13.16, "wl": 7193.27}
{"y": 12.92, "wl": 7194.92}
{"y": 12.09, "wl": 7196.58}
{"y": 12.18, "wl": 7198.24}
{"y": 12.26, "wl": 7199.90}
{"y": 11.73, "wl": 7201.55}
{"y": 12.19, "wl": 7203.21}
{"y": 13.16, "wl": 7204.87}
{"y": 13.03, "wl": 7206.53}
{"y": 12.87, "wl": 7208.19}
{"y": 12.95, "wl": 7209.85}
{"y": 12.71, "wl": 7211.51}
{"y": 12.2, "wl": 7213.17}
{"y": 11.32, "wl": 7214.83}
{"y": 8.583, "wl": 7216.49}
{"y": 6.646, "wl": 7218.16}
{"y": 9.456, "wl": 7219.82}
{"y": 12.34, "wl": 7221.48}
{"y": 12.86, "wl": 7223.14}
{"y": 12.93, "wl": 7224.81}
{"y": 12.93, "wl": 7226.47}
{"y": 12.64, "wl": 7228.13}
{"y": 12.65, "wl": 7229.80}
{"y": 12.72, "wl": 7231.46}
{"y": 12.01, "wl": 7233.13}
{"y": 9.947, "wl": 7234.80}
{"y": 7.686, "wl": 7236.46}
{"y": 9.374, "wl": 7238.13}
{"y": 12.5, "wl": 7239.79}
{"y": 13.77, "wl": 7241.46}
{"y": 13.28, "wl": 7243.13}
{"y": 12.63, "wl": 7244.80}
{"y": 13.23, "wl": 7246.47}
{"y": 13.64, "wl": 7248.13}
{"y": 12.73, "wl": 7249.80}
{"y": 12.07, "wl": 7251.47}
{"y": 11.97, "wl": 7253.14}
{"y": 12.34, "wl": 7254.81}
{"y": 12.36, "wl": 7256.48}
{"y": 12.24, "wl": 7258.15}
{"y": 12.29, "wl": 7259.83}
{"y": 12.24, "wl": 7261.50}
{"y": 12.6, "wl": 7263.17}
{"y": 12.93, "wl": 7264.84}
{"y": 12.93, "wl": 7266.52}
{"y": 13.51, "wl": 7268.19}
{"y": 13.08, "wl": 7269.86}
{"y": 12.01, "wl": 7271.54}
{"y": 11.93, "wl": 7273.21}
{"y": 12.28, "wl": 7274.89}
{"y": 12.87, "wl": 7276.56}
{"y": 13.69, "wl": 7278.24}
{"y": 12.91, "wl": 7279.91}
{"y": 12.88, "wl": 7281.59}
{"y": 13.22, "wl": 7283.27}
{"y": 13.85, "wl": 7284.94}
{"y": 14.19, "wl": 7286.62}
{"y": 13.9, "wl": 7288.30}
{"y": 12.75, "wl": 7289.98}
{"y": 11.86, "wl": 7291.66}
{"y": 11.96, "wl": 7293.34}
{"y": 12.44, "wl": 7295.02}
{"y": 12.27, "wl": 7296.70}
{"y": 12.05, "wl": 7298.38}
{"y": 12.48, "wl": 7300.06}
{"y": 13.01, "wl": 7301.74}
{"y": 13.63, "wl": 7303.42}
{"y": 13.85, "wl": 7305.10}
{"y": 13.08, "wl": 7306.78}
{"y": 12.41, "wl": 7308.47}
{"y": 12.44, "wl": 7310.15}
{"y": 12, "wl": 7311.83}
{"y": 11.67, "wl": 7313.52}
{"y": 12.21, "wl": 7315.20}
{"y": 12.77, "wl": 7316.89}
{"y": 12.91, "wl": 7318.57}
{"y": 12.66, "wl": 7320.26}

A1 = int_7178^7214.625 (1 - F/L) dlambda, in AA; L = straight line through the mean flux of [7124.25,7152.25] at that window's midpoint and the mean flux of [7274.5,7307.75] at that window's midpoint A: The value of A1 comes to 1.5 AA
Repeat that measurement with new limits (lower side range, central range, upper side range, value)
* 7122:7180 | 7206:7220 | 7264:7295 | 2.00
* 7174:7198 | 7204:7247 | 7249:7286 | 2.76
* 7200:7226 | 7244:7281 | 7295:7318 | -1.46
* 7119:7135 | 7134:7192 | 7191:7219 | -1.24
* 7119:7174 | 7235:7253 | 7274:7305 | 1.37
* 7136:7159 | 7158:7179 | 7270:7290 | 0.97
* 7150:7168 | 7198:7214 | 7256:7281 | 0.52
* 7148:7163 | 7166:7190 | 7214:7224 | -0.35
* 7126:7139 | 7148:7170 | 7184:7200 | -0.35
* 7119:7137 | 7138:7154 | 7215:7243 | -0.55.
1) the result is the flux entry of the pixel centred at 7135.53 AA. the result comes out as 12.78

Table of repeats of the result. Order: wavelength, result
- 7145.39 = 13.68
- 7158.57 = 13.61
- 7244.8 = 12.63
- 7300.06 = 12.48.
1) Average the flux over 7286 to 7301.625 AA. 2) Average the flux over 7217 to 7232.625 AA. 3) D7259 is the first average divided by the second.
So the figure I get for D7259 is 1.09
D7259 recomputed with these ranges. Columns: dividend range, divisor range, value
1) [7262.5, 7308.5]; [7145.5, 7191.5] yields 1.01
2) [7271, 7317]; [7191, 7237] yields 1.07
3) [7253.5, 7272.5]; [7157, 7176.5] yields 0.98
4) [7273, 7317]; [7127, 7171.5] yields 0.97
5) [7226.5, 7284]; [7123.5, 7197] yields 0.96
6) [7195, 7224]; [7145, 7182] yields 0.92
